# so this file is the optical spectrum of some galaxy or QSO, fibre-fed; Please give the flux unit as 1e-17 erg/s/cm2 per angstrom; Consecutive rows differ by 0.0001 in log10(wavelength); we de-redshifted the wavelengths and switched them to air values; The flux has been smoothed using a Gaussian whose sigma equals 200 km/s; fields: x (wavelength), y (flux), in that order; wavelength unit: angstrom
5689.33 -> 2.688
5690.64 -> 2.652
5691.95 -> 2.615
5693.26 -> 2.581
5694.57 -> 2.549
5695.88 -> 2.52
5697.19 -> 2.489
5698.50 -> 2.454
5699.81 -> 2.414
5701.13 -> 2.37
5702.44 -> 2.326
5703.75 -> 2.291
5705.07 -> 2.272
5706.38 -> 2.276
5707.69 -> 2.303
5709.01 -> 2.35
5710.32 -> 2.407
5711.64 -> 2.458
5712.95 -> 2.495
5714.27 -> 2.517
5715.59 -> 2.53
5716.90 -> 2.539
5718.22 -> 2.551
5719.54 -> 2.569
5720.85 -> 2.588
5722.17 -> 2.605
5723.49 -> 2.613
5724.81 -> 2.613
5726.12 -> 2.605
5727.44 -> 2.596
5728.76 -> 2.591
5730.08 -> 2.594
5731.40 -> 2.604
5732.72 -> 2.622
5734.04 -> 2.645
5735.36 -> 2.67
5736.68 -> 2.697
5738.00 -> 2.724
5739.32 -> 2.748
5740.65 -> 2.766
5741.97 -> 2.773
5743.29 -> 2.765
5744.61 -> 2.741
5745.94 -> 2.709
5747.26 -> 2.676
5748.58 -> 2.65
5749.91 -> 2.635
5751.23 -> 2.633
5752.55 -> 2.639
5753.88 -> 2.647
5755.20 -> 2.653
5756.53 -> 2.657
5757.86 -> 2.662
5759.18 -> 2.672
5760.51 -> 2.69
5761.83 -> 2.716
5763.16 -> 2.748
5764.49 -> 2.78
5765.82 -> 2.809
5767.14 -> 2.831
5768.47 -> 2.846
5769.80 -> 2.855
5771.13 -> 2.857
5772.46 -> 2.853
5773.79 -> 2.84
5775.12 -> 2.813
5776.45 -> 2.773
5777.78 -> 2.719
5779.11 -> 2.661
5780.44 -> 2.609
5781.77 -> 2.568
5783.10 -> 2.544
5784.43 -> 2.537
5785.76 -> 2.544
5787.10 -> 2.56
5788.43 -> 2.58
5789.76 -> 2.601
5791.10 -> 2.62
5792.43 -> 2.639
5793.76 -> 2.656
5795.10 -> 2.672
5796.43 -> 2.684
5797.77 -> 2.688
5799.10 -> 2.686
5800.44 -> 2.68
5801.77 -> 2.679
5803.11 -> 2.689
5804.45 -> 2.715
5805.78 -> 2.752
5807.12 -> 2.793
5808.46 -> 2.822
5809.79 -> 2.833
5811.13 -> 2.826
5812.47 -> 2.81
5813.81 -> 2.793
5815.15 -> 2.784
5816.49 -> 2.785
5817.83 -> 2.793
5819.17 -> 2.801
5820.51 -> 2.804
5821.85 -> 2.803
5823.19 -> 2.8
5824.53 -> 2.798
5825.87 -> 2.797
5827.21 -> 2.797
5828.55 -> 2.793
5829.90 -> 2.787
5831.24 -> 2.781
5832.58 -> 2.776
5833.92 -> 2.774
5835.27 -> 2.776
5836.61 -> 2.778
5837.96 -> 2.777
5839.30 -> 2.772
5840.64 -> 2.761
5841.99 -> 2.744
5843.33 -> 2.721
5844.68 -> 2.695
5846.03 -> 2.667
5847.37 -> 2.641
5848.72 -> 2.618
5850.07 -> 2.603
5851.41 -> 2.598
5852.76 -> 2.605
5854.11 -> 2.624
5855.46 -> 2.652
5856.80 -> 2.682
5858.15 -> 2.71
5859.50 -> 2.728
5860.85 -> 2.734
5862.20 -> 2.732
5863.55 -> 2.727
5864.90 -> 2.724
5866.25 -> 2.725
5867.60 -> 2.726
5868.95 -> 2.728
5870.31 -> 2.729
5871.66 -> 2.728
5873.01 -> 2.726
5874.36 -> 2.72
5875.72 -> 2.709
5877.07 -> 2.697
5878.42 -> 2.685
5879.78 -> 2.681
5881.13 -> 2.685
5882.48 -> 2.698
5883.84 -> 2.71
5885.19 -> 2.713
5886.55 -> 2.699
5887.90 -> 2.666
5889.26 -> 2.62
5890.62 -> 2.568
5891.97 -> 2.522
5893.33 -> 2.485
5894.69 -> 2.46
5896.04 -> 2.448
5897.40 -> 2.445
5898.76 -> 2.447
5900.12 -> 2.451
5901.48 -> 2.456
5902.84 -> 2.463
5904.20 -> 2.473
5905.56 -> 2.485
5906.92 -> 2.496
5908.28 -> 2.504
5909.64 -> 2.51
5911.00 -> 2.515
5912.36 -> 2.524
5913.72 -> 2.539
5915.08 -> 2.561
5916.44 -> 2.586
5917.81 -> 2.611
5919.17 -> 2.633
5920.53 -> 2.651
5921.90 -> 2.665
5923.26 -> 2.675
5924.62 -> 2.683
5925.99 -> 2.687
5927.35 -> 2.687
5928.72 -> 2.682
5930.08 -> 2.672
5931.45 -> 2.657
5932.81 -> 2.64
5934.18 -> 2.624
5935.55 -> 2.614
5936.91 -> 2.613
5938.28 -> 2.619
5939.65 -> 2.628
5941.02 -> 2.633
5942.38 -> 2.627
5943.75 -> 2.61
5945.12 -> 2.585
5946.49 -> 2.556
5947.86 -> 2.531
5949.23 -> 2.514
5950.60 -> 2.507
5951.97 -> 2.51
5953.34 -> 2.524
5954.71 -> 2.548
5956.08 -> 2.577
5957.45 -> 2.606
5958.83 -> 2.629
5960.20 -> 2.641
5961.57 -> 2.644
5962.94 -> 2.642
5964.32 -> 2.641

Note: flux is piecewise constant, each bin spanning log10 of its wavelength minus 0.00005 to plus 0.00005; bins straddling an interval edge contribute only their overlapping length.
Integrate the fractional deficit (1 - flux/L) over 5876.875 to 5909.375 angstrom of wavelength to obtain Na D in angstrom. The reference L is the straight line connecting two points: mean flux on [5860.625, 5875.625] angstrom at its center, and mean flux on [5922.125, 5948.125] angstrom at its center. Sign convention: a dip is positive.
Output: 1.6 angstrom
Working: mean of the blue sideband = 2.73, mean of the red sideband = 2.64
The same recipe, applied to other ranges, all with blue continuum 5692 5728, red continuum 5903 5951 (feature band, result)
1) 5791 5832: -3.6 angstrom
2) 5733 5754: -1.7 angstrom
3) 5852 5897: -1.8 angstrom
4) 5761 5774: -1.6 angstrom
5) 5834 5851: -1.1 angstrom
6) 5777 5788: -0.3 angstrom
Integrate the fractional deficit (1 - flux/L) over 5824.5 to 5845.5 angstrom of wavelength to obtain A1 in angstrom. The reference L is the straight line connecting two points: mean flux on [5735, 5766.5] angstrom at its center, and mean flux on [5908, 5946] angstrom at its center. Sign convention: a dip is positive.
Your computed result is -0.8 angstrom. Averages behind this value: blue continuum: 2.7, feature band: 2.77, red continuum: 2.62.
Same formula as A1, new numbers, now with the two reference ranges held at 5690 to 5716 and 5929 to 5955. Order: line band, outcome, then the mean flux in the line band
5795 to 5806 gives -0.8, 2.69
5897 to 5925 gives 0.3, 2.54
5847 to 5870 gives -1.3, 2.68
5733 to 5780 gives -4.8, 2.73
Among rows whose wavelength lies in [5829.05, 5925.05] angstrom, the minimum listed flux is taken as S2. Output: 2.445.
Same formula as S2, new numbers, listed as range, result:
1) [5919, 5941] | 2.613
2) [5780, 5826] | 2.537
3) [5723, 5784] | 2.544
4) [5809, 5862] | 2.598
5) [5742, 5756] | 2.633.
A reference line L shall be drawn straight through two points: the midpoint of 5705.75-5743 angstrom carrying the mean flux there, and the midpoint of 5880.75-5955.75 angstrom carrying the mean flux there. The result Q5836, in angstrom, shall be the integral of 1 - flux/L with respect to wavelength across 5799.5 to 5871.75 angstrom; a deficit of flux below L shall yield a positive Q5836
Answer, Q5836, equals -4.5 angstrom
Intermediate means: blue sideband 2.58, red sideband 2.58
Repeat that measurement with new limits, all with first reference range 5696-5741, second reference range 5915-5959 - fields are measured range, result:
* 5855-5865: -0.51 angstrom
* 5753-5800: -2.69 angstrom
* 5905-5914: 0.31 angstrom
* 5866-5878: -0.63 angstrom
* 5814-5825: -0.99 angstrom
